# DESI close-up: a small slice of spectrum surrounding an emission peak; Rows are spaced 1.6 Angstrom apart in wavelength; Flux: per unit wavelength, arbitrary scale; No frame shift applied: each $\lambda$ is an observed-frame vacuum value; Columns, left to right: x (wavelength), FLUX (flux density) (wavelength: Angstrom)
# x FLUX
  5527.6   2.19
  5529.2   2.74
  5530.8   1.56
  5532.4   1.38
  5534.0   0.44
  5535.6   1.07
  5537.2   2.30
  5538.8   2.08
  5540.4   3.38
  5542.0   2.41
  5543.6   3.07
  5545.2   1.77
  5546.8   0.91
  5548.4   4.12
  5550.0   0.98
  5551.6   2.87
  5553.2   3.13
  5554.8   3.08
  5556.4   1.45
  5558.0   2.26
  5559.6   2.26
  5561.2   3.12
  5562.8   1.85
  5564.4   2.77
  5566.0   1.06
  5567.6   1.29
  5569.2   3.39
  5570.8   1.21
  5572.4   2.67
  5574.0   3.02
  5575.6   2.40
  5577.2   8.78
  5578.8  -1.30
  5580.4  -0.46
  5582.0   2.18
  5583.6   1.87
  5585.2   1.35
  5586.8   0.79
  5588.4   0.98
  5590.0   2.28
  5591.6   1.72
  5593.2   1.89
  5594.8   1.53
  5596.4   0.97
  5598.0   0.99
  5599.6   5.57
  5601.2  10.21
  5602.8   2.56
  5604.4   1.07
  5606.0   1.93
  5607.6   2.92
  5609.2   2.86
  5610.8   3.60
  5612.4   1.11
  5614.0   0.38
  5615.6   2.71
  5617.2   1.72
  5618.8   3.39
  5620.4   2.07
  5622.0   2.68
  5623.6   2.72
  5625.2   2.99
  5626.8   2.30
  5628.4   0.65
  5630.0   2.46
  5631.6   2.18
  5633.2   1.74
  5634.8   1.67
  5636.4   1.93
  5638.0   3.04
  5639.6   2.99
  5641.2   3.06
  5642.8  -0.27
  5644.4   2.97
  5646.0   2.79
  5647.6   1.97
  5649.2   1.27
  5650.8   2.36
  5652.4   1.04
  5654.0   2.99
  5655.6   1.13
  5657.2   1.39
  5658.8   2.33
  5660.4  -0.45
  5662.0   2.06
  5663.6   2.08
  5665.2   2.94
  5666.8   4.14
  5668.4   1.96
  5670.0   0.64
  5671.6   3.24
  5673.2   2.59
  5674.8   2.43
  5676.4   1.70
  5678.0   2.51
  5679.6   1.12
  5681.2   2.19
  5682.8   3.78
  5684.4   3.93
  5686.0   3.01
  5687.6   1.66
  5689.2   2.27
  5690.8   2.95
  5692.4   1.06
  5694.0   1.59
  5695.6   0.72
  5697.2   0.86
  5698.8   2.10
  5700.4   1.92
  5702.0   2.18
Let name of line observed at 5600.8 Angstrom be H-beta 4861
